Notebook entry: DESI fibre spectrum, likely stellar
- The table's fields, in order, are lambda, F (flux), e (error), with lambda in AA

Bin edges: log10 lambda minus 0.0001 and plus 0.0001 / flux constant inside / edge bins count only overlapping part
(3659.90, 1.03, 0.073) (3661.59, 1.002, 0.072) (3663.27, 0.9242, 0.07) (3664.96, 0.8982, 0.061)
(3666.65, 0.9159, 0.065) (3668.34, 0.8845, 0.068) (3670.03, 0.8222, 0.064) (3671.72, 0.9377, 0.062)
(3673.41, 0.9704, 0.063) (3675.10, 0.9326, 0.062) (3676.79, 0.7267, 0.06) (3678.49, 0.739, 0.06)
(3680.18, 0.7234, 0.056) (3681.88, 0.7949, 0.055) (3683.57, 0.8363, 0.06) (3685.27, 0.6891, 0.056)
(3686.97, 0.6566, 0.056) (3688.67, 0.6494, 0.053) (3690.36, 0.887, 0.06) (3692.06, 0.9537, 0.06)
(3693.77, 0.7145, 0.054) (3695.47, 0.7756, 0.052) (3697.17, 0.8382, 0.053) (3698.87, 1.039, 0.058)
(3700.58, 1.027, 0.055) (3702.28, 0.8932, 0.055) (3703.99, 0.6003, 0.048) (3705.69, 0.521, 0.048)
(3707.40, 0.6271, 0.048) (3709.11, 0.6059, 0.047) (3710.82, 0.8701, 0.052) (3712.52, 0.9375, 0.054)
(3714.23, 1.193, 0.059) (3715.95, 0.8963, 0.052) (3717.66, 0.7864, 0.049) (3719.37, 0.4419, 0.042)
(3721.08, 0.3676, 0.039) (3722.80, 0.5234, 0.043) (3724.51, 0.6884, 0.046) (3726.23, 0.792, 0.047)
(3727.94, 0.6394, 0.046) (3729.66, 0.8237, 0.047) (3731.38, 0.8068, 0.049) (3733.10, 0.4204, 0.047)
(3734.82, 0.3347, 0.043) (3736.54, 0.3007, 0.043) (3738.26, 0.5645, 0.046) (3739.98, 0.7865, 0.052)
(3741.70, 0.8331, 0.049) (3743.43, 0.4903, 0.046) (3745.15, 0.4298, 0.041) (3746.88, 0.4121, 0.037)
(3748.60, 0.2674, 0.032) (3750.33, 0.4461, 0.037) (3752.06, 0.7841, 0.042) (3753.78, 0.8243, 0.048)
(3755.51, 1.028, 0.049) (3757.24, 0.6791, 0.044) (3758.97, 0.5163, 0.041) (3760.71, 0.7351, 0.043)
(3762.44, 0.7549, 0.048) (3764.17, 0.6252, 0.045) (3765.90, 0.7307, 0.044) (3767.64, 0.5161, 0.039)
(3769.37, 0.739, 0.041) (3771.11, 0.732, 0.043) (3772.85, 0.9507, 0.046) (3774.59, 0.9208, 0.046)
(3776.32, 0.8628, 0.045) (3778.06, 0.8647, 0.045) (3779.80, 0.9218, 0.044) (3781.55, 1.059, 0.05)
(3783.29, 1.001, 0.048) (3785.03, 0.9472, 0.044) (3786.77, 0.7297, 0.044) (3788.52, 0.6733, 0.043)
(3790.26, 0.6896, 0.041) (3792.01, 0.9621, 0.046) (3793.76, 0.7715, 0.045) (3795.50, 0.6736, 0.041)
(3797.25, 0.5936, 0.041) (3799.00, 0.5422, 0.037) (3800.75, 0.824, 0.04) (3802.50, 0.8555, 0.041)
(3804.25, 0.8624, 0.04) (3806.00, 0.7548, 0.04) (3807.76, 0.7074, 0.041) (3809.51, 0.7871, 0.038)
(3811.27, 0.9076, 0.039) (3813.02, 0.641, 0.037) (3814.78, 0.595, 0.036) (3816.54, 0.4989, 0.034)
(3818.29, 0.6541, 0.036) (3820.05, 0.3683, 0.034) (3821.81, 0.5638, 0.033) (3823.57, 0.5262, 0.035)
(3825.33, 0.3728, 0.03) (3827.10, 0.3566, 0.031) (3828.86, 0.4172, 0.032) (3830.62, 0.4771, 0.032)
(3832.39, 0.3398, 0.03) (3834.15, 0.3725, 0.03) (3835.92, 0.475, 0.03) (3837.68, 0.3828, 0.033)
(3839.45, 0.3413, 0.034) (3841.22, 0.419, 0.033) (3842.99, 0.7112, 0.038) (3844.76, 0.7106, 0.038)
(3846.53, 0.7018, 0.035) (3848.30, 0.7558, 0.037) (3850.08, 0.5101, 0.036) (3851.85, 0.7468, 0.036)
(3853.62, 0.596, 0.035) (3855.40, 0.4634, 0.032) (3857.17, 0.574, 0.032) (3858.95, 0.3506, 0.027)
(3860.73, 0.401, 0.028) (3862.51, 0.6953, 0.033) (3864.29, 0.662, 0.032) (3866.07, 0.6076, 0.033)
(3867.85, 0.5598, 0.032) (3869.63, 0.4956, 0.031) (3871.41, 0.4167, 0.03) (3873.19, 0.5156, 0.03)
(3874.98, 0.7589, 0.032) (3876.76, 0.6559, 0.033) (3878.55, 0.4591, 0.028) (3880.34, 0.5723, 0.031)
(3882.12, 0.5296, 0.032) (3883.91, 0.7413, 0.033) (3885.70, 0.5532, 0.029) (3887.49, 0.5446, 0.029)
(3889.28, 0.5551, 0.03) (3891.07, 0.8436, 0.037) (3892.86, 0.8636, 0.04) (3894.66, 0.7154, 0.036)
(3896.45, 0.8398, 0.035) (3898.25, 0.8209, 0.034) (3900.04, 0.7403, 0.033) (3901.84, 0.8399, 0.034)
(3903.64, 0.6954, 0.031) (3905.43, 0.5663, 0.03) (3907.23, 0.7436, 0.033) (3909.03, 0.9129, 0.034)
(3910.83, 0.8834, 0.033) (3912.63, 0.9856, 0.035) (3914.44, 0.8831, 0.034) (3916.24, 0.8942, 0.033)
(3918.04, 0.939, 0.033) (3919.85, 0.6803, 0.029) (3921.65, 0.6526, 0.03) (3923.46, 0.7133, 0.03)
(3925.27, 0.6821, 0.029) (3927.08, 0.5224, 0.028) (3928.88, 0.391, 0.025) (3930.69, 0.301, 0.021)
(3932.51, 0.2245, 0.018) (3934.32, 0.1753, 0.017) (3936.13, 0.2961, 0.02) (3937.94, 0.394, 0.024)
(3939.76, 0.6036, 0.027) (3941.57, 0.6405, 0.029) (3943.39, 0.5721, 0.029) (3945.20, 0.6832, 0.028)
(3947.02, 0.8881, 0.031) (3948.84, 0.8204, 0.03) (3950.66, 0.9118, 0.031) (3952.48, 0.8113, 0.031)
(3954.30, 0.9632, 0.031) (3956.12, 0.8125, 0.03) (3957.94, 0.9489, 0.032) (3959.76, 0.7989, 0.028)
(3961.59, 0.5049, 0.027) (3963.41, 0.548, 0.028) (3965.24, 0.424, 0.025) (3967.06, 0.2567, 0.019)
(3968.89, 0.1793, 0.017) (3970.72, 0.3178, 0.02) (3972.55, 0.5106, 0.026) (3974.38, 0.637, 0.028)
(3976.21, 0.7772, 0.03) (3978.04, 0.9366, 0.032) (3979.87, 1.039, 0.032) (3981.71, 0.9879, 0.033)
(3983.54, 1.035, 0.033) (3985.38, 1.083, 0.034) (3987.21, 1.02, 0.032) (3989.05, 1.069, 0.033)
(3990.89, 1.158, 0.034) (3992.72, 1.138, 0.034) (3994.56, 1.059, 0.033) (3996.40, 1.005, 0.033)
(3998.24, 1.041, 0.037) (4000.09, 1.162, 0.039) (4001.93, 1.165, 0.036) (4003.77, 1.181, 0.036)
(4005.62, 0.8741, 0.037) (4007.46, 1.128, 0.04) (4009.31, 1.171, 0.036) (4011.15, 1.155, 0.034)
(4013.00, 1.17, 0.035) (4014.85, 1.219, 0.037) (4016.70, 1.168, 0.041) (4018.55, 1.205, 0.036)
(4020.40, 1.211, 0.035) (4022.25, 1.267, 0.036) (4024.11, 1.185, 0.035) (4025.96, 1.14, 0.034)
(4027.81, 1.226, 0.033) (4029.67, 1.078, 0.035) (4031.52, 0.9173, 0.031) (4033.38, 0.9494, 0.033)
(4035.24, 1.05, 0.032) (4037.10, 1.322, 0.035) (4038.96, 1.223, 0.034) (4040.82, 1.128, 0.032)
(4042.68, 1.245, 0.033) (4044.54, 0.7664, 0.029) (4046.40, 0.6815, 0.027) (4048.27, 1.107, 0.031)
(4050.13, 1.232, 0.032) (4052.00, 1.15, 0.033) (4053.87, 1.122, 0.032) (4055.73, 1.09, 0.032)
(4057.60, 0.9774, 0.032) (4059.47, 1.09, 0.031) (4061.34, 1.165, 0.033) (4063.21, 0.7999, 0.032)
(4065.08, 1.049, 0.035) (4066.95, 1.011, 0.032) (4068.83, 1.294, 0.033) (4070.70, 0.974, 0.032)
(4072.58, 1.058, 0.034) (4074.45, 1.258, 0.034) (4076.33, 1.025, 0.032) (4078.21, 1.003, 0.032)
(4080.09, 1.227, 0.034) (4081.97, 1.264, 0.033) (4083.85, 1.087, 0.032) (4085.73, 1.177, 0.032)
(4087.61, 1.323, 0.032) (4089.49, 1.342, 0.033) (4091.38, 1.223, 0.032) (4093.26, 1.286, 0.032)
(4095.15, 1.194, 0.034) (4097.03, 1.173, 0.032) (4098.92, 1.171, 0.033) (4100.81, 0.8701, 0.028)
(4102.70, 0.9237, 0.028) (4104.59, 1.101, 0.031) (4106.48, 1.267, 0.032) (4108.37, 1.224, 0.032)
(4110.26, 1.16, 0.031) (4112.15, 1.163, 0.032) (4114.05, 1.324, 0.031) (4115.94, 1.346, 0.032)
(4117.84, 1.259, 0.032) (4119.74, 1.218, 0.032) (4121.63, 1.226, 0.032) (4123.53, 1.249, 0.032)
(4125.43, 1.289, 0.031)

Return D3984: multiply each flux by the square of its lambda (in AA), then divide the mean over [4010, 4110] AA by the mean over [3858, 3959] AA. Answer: 1.8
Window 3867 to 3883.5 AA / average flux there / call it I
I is 0.557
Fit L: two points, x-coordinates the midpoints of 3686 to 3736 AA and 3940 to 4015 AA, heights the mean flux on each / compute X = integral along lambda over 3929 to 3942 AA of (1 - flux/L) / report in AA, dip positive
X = 7.4 AA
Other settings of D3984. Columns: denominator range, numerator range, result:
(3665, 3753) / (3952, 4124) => 1.74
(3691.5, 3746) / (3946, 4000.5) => 1.35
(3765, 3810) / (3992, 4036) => 1.58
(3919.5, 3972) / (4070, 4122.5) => 2.20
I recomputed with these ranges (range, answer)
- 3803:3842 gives 0.54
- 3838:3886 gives 0.572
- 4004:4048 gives 1.11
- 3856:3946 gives 0.626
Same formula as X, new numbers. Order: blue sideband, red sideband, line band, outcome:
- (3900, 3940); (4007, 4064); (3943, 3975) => 5.7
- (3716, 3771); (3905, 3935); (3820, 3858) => 7.8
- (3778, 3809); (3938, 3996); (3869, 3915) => 5.2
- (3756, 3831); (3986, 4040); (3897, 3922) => 3.3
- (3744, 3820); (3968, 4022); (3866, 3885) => 6.2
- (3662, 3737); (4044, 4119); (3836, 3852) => 5.8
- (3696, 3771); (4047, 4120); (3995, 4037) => -2.8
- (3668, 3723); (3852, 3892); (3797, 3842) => 5.5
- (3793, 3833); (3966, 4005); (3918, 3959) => 9.4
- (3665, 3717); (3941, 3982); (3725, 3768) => 9.3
